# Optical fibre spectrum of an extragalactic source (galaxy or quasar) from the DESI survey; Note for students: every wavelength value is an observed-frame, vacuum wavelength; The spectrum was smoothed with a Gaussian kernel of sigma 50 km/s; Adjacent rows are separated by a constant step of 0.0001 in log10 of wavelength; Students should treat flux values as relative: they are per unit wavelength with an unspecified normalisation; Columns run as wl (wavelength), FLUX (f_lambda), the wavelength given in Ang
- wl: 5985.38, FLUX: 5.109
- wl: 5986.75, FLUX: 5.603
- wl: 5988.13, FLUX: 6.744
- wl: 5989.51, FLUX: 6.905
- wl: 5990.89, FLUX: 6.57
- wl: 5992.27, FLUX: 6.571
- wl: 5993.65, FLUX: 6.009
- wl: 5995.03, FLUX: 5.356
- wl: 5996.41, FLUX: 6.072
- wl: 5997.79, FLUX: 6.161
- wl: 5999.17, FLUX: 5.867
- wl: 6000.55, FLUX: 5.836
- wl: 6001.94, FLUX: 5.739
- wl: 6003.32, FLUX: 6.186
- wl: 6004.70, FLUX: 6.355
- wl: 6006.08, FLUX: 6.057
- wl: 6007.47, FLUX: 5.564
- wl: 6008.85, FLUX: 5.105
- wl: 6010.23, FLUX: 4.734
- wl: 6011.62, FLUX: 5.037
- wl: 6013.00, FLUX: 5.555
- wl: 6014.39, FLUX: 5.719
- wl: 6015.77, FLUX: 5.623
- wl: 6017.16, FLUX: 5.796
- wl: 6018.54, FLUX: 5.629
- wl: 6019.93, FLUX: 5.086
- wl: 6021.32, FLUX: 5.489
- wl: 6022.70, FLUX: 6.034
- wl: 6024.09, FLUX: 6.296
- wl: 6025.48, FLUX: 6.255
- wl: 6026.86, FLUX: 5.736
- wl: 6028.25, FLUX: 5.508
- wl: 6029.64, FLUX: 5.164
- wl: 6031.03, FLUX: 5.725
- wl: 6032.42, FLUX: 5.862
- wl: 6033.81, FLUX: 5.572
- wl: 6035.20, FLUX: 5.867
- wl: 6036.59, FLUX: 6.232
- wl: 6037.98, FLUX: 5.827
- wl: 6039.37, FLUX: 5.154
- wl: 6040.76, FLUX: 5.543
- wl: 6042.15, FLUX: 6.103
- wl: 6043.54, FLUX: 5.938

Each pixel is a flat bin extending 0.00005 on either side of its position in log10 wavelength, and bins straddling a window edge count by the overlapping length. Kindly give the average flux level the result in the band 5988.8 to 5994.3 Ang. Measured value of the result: 6.52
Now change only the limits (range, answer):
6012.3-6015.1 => 5.64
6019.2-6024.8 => 5.72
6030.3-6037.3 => 5.84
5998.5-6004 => 5.9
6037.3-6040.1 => 5.49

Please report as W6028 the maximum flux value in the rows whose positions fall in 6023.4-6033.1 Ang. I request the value 6.296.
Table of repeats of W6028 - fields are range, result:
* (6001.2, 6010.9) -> 6.355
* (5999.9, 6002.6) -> 5.836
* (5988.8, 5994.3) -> 6.905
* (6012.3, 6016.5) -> 5.719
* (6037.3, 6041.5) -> 5.827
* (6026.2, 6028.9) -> 5.736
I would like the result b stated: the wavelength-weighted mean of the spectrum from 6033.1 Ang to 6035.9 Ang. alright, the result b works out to 5.72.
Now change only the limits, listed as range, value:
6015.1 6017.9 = 5.71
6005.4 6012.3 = 5.29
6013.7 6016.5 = 5.67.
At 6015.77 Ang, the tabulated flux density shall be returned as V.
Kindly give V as 5.623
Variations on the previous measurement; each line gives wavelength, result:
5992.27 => 6.571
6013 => 5.555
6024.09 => 6.296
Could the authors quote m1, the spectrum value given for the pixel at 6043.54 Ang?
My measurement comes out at 5.938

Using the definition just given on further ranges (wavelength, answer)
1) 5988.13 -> 6.744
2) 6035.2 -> 5.867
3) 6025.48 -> 6.255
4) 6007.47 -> 5.564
